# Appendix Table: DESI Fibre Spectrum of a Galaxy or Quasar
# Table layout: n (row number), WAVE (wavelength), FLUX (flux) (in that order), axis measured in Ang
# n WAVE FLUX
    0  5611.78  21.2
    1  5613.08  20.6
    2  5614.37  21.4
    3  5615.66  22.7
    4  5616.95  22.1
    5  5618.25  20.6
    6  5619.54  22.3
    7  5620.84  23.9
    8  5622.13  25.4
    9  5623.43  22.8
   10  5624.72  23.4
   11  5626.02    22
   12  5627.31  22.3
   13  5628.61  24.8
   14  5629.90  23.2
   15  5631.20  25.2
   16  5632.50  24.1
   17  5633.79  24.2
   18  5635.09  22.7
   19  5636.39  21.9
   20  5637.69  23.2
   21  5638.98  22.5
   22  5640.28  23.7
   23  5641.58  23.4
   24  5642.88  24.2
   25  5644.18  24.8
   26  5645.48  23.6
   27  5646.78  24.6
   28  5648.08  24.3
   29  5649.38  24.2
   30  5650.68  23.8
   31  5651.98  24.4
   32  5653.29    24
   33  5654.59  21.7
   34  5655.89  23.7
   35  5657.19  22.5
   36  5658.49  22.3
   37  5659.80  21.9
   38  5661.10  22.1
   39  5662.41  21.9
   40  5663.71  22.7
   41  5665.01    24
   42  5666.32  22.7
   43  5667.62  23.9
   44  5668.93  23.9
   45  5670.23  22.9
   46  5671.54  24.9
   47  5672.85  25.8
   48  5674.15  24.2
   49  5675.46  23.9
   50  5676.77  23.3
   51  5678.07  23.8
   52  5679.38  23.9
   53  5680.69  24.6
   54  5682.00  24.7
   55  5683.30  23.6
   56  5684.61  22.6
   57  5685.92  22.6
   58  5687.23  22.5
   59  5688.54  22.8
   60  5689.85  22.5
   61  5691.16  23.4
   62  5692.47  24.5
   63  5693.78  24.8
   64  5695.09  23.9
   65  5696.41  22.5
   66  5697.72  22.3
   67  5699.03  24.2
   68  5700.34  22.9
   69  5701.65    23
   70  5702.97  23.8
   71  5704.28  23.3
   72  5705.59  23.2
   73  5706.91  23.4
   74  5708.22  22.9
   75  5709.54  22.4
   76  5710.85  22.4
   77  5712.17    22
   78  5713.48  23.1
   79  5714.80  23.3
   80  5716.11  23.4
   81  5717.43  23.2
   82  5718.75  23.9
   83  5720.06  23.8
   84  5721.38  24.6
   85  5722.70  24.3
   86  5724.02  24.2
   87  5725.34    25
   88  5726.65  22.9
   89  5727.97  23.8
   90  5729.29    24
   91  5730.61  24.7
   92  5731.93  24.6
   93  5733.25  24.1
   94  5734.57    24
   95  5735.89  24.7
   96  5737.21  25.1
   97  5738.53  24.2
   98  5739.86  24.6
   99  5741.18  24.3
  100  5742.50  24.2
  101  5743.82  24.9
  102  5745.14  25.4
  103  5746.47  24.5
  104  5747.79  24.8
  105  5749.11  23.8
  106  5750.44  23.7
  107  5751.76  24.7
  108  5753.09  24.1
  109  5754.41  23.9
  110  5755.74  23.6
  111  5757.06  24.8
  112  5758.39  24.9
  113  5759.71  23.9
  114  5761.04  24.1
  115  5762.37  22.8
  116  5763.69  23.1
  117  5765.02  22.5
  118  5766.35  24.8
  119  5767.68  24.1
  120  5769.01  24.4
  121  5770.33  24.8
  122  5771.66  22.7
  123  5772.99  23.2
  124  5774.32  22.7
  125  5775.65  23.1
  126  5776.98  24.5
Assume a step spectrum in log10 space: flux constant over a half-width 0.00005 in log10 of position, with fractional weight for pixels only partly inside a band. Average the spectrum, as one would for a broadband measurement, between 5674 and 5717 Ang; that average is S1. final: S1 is 23.3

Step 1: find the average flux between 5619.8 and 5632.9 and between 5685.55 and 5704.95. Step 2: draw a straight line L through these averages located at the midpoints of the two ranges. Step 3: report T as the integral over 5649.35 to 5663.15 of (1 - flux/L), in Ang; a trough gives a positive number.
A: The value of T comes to 0.3 Ang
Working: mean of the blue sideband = 23.7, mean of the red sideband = 23.3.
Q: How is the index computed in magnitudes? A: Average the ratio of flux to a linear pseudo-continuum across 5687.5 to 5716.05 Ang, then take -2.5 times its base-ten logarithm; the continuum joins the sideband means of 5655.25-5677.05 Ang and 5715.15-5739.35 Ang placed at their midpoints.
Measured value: 0.03 mag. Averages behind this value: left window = 23.3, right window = 24.1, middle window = 23.2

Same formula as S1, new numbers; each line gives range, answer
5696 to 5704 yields 23.2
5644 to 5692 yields 23.5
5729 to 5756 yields 24.4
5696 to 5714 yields 23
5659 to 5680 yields 23.5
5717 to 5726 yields 24.2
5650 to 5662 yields 22.9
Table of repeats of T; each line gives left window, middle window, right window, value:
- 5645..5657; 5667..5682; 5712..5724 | -0.26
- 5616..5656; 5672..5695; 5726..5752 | 0.10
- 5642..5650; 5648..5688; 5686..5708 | 0.65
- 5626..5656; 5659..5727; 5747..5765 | 1.03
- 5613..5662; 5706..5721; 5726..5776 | 0.43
